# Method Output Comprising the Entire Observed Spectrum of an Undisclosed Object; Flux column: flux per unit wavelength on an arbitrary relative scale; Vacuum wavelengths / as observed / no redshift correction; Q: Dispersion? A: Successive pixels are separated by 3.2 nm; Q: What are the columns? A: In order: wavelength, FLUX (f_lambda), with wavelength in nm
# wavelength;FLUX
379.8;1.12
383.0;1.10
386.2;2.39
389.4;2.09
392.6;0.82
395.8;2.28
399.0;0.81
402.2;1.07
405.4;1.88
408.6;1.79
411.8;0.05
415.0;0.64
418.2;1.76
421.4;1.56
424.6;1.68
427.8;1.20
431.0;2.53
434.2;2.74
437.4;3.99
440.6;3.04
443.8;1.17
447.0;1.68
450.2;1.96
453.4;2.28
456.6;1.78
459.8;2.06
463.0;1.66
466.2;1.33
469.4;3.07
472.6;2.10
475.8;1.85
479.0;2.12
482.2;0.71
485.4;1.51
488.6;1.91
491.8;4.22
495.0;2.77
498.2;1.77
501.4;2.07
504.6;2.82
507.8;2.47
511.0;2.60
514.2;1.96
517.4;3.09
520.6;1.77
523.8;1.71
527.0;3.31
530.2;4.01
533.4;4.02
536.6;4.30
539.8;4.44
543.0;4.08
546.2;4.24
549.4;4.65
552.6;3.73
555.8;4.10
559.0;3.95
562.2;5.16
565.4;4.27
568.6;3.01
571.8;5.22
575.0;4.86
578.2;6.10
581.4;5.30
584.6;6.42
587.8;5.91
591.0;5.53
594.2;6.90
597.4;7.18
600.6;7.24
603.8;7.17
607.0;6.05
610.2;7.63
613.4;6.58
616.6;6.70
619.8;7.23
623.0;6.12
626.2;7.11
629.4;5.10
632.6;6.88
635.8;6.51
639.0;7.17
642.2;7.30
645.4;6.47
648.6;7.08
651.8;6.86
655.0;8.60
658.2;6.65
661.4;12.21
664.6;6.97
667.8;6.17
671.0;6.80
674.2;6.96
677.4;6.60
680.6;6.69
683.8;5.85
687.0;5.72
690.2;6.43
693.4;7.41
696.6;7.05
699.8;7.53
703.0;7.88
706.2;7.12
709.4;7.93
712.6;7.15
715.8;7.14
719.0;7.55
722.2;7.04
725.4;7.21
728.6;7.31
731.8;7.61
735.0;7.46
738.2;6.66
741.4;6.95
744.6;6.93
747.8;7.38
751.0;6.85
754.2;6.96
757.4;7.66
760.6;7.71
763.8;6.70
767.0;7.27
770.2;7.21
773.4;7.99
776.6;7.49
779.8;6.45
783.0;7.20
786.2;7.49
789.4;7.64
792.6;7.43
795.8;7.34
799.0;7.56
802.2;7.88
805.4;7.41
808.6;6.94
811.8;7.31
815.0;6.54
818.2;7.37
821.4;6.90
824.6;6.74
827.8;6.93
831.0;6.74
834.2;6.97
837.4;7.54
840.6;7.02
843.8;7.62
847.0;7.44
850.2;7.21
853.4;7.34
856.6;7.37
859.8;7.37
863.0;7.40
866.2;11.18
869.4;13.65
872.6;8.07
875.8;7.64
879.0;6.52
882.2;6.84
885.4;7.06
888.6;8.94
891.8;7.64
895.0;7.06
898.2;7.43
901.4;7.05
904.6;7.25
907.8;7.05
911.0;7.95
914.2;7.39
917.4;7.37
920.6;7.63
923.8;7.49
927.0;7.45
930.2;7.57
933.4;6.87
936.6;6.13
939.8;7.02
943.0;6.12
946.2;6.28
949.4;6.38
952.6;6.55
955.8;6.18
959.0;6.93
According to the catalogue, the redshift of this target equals 0.322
